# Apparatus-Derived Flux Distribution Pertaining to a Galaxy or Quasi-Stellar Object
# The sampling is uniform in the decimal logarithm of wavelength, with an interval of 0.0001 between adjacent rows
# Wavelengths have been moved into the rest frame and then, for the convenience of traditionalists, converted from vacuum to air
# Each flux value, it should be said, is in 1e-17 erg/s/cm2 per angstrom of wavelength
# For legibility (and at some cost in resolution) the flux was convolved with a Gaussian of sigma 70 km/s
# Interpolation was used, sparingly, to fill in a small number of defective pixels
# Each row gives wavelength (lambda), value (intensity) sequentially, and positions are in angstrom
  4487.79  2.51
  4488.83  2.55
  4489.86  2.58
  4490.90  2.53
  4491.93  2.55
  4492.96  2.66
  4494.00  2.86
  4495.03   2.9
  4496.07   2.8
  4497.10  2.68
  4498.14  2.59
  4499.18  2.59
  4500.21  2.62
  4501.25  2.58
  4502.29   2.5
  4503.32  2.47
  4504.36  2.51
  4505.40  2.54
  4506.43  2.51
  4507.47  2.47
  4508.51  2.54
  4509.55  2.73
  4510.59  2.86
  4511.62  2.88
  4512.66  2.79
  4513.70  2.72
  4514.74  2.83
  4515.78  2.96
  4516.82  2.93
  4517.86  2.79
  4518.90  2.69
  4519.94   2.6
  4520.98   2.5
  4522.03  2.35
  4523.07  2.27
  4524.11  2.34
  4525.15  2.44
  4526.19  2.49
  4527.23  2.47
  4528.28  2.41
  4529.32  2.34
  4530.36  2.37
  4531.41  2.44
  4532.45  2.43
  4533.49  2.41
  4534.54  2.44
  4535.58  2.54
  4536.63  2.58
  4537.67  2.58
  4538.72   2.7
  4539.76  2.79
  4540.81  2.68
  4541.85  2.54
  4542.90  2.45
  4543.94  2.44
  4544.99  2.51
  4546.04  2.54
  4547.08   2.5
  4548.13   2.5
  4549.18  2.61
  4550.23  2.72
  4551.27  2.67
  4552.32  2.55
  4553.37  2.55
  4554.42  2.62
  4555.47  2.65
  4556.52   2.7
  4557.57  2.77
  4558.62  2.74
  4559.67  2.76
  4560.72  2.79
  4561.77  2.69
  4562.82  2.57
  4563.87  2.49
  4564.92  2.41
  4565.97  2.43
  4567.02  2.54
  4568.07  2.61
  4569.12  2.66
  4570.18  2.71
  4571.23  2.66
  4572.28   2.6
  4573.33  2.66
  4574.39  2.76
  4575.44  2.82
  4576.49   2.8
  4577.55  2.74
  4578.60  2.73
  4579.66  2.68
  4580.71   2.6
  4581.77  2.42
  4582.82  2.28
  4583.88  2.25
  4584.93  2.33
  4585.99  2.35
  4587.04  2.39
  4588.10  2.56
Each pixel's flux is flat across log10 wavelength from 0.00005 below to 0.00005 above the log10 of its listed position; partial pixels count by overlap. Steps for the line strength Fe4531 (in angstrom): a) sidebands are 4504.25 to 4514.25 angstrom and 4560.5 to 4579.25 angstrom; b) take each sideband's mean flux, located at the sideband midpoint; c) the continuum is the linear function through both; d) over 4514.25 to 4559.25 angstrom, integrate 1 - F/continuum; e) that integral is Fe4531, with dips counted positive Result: 1.5 angstrom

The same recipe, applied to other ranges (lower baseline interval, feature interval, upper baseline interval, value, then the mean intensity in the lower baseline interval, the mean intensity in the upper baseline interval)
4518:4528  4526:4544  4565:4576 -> 0.0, 2.47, 2.64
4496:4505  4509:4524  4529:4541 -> -0.8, 2.58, 2.52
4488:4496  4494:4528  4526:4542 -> -0.4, 2.66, 2.51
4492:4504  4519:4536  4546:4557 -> 1.2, 2.65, 2.6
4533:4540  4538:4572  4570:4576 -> 0.3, 2.57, 2.71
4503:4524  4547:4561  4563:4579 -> -0.1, 2.64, 2.64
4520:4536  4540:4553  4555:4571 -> -0.2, 2.42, 2.64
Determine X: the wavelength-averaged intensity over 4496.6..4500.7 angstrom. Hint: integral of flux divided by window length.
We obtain 2.62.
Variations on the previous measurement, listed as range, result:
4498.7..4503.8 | 2.56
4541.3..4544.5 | 2.48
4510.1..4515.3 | 2.82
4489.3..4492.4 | 2.55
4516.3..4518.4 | 2.86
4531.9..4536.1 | 2.46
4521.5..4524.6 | 2.32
